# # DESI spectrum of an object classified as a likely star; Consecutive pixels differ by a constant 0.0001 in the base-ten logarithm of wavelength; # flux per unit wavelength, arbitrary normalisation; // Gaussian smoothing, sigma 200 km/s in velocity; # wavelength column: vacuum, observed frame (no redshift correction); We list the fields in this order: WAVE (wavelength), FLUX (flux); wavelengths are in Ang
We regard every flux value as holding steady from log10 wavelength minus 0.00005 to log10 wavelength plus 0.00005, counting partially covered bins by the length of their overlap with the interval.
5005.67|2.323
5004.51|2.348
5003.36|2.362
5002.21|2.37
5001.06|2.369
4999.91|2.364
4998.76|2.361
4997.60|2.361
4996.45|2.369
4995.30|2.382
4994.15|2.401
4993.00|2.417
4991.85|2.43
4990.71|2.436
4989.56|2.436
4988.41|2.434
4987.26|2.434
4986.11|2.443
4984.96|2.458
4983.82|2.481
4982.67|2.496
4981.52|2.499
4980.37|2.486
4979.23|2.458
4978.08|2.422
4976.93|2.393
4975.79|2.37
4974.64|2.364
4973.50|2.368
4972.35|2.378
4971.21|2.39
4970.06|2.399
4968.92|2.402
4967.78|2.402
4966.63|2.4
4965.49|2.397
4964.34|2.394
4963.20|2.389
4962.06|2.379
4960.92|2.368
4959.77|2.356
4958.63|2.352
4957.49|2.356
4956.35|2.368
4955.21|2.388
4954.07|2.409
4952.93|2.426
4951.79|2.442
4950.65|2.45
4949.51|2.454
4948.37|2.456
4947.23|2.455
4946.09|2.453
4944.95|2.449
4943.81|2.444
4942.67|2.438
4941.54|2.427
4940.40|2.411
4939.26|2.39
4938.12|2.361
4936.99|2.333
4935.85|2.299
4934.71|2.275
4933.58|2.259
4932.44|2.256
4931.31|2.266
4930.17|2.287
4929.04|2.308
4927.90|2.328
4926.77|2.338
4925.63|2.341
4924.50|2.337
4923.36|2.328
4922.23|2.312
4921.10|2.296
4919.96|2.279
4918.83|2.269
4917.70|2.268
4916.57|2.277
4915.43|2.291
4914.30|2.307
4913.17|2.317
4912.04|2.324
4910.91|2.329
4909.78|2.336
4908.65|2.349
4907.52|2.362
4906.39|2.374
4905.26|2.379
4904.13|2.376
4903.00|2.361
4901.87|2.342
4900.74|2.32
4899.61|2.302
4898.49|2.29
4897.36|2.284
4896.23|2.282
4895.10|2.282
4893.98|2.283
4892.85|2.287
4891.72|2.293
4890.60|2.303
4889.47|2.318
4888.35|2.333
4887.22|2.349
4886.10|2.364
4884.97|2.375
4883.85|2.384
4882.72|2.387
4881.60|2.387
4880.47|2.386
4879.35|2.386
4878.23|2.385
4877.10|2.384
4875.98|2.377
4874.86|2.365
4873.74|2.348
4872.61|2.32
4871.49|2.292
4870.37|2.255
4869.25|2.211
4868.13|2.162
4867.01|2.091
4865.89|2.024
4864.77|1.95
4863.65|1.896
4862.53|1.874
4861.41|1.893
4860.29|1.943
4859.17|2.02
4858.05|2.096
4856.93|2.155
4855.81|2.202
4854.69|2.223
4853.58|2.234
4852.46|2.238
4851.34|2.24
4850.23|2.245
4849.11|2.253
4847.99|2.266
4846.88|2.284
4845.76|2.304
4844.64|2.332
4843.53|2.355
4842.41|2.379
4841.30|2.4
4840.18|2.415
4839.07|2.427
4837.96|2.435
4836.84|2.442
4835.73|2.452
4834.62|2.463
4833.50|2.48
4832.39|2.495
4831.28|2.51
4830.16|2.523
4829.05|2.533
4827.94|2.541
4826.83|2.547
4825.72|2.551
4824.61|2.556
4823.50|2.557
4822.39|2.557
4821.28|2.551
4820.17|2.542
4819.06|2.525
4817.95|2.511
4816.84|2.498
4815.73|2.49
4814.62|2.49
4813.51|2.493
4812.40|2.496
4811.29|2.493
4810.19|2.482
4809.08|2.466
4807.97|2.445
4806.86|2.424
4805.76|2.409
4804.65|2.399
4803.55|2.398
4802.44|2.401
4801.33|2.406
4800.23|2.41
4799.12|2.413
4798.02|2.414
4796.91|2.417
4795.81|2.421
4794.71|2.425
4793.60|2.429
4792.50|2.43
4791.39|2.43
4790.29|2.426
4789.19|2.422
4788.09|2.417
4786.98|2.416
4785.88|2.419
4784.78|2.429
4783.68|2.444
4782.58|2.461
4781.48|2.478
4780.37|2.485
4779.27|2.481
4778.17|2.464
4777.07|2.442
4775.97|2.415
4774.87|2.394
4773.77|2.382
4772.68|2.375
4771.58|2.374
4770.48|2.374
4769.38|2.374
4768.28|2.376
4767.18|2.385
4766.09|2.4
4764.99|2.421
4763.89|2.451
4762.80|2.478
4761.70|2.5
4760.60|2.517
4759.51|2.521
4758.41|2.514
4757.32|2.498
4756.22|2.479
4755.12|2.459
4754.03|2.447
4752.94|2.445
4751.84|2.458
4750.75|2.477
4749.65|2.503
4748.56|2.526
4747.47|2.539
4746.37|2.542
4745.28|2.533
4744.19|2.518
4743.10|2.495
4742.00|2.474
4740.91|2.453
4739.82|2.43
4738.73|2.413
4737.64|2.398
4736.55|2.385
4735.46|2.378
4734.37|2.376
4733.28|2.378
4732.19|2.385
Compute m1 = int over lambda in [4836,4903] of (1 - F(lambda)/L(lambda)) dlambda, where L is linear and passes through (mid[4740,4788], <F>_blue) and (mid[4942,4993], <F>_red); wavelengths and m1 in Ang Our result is 4.7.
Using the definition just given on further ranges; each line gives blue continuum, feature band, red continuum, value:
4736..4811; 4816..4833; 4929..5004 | -0.7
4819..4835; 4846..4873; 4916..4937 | 3.4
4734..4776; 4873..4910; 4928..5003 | 1.1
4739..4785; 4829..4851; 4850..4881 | -1.4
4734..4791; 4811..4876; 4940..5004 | 2.7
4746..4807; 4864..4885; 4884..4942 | 0.6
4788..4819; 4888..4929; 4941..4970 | 1.8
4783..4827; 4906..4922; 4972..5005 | 0.8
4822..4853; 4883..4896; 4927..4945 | 0.3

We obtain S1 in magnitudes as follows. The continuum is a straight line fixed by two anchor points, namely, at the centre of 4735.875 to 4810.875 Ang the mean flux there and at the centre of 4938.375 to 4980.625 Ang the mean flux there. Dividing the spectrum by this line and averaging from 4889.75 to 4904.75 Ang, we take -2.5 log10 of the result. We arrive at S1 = 0.051 mag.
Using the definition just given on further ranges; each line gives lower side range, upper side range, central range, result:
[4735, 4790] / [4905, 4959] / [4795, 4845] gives -0.02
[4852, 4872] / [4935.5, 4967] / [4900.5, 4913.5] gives -0.05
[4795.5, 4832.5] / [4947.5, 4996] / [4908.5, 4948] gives 0.04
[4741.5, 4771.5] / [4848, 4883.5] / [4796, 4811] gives -0.03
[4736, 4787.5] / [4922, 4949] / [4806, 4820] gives -0.03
